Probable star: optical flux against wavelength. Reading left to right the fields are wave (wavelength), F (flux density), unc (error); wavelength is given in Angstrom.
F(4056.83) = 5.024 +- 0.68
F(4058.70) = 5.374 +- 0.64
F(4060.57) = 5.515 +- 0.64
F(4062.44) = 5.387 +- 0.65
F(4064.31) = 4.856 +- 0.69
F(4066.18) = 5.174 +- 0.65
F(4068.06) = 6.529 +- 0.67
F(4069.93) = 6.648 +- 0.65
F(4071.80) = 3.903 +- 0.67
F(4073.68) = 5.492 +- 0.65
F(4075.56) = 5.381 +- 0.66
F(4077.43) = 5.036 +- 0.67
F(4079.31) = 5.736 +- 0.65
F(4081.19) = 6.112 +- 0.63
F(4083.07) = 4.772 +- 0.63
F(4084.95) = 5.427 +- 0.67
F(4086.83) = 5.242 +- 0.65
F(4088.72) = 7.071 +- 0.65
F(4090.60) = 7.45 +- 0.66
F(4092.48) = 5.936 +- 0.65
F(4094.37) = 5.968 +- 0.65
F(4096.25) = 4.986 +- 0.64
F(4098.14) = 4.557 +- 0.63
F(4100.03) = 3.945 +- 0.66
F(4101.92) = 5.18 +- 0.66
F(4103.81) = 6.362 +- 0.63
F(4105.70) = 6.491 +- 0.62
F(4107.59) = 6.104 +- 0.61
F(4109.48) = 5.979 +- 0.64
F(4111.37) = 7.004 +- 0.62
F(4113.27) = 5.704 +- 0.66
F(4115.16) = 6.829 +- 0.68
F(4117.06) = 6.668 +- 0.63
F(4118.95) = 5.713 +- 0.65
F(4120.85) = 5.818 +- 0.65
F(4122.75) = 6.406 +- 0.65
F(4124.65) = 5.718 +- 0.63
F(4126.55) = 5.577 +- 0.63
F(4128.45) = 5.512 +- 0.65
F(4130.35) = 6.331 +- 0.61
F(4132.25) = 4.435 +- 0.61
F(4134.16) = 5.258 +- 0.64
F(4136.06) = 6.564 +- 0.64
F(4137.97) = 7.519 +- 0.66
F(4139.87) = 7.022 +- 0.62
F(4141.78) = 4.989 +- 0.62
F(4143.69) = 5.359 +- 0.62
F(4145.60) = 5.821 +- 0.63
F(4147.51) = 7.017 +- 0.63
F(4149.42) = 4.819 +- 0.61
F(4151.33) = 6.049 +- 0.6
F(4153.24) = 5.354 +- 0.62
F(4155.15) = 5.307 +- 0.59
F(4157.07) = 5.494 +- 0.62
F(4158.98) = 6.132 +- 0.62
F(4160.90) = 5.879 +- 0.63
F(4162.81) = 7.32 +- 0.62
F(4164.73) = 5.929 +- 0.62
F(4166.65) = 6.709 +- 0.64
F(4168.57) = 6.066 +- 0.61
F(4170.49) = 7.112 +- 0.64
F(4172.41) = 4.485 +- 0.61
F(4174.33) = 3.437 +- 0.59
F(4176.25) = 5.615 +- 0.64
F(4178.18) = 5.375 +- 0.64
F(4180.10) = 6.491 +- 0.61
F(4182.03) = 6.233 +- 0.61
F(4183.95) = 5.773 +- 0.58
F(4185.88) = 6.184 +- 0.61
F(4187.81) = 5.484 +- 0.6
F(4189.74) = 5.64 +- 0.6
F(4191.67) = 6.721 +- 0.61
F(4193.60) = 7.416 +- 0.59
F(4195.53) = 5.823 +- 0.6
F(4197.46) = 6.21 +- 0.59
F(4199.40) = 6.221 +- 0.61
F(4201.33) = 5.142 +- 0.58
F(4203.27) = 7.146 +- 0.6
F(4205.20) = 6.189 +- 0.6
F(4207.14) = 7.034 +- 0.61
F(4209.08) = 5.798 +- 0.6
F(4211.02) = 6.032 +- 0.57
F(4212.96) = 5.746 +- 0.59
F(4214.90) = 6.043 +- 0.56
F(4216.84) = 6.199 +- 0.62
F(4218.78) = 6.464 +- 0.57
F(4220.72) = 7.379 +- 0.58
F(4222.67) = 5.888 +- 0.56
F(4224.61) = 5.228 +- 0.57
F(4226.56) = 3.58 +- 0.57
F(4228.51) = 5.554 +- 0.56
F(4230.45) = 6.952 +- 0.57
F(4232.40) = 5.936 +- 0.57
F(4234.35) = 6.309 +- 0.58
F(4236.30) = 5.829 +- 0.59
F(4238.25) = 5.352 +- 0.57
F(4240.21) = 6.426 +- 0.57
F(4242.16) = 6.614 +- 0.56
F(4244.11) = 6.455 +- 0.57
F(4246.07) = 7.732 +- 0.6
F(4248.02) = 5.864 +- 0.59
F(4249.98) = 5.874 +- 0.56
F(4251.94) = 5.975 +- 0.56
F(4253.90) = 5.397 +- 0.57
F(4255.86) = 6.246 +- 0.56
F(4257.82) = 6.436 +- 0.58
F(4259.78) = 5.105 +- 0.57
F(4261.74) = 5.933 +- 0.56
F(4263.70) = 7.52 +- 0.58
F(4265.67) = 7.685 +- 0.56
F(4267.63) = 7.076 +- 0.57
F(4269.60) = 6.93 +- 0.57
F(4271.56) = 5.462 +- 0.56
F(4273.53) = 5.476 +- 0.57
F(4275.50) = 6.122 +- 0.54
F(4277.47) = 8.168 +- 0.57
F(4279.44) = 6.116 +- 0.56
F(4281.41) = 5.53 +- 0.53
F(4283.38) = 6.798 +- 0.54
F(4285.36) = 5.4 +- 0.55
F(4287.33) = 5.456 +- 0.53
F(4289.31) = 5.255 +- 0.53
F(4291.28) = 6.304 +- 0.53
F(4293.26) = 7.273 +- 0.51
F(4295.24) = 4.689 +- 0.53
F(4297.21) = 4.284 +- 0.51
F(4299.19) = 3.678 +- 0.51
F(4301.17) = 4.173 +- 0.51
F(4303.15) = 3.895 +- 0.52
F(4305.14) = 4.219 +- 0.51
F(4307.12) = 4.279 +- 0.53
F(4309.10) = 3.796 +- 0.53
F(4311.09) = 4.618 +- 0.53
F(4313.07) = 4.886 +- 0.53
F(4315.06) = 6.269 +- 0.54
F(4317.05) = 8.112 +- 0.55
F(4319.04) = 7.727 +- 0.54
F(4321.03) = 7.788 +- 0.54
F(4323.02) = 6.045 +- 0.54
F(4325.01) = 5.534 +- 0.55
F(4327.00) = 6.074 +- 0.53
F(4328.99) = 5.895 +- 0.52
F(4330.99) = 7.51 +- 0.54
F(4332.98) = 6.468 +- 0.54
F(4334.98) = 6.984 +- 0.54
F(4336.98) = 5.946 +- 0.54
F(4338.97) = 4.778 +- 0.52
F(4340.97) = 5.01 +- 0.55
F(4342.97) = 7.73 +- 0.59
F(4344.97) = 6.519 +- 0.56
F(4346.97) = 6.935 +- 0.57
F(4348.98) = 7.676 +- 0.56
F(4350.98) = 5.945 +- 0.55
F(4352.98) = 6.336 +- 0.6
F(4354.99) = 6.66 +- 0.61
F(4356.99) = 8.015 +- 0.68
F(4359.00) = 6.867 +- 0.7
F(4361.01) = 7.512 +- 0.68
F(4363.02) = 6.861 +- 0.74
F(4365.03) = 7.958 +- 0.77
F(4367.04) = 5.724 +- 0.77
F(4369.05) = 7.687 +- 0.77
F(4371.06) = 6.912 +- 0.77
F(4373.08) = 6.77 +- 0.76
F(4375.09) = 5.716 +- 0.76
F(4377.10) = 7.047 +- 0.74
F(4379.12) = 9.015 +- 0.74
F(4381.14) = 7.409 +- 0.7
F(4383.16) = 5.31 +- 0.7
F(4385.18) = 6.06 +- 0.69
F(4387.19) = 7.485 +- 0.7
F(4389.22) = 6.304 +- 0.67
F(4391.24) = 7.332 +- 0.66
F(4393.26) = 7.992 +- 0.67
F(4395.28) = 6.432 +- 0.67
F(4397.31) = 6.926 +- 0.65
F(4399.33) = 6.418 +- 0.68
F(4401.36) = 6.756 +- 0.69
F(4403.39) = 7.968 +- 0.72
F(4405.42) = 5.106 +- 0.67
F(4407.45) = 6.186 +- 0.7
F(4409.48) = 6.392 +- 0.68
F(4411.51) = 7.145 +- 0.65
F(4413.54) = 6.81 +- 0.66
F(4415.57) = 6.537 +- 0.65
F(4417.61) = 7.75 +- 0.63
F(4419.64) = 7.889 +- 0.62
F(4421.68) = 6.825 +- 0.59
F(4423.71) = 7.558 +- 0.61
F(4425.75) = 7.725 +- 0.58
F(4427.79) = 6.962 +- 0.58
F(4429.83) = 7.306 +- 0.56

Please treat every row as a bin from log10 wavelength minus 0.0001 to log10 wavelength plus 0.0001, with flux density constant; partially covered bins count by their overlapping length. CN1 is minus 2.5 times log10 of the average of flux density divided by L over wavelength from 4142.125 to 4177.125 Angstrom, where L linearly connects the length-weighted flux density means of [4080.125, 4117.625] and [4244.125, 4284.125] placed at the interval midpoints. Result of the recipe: 0.06 mag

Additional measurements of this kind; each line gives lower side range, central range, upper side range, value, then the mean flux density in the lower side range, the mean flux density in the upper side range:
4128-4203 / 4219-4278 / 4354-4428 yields 0.02 mag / 5.92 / 6.97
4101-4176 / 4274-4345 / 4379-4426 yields 0.14 mag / 5.93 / 6.92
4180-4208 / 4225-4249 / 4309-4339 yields 0.04 mag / 6.24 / 6.27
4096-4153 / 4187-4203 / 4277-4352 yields -0.05 mag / 5.86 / 5.87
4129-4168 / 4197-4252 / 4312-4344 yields 0.01 mag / 5.96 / 6.42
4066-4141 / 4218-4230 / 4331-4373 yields 0.10 mag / 5.84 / 6.75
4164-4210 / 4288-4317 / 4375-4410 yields 0.29 mag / 6.01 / 6.8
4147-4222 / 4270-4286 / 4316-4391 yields 0.05 mag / 6.03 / 6.77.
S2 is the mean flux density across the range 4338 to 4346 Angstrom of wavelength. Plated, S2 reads 6.02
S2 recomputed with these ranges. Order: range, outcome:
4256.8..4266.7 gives 6.54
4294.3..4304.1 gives 4.15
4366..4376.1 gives 6.57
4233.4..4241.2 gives 5.98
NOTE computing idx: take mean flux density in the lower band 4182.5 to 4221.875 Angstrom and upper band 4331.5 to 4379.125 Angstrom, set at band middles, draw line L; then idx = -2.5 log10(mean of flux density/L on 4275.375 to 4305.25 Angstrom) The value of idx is 0.19 mag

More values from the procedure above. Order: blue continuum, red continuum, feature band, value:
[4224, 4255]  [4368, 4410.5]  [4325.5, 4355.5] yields 0.021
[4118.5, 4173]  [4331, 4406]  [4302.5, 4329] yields 0.164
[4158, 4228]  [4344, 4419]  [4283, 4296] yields 0.105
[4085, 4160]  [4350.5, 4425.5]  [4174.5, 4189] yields 0.069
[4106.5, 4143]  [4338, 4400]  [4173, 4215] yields 0.053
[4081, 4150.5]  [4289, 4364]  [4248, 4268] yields -0.053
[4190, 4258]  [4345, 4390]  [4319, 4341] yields 0.066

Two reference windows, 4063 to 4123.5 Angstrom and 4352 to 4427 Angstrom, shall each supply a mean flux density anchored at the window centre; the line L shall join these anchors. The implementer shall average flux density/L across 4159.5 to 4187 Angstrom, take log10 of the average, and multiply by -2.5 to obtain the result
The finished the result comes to 0.03 mag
